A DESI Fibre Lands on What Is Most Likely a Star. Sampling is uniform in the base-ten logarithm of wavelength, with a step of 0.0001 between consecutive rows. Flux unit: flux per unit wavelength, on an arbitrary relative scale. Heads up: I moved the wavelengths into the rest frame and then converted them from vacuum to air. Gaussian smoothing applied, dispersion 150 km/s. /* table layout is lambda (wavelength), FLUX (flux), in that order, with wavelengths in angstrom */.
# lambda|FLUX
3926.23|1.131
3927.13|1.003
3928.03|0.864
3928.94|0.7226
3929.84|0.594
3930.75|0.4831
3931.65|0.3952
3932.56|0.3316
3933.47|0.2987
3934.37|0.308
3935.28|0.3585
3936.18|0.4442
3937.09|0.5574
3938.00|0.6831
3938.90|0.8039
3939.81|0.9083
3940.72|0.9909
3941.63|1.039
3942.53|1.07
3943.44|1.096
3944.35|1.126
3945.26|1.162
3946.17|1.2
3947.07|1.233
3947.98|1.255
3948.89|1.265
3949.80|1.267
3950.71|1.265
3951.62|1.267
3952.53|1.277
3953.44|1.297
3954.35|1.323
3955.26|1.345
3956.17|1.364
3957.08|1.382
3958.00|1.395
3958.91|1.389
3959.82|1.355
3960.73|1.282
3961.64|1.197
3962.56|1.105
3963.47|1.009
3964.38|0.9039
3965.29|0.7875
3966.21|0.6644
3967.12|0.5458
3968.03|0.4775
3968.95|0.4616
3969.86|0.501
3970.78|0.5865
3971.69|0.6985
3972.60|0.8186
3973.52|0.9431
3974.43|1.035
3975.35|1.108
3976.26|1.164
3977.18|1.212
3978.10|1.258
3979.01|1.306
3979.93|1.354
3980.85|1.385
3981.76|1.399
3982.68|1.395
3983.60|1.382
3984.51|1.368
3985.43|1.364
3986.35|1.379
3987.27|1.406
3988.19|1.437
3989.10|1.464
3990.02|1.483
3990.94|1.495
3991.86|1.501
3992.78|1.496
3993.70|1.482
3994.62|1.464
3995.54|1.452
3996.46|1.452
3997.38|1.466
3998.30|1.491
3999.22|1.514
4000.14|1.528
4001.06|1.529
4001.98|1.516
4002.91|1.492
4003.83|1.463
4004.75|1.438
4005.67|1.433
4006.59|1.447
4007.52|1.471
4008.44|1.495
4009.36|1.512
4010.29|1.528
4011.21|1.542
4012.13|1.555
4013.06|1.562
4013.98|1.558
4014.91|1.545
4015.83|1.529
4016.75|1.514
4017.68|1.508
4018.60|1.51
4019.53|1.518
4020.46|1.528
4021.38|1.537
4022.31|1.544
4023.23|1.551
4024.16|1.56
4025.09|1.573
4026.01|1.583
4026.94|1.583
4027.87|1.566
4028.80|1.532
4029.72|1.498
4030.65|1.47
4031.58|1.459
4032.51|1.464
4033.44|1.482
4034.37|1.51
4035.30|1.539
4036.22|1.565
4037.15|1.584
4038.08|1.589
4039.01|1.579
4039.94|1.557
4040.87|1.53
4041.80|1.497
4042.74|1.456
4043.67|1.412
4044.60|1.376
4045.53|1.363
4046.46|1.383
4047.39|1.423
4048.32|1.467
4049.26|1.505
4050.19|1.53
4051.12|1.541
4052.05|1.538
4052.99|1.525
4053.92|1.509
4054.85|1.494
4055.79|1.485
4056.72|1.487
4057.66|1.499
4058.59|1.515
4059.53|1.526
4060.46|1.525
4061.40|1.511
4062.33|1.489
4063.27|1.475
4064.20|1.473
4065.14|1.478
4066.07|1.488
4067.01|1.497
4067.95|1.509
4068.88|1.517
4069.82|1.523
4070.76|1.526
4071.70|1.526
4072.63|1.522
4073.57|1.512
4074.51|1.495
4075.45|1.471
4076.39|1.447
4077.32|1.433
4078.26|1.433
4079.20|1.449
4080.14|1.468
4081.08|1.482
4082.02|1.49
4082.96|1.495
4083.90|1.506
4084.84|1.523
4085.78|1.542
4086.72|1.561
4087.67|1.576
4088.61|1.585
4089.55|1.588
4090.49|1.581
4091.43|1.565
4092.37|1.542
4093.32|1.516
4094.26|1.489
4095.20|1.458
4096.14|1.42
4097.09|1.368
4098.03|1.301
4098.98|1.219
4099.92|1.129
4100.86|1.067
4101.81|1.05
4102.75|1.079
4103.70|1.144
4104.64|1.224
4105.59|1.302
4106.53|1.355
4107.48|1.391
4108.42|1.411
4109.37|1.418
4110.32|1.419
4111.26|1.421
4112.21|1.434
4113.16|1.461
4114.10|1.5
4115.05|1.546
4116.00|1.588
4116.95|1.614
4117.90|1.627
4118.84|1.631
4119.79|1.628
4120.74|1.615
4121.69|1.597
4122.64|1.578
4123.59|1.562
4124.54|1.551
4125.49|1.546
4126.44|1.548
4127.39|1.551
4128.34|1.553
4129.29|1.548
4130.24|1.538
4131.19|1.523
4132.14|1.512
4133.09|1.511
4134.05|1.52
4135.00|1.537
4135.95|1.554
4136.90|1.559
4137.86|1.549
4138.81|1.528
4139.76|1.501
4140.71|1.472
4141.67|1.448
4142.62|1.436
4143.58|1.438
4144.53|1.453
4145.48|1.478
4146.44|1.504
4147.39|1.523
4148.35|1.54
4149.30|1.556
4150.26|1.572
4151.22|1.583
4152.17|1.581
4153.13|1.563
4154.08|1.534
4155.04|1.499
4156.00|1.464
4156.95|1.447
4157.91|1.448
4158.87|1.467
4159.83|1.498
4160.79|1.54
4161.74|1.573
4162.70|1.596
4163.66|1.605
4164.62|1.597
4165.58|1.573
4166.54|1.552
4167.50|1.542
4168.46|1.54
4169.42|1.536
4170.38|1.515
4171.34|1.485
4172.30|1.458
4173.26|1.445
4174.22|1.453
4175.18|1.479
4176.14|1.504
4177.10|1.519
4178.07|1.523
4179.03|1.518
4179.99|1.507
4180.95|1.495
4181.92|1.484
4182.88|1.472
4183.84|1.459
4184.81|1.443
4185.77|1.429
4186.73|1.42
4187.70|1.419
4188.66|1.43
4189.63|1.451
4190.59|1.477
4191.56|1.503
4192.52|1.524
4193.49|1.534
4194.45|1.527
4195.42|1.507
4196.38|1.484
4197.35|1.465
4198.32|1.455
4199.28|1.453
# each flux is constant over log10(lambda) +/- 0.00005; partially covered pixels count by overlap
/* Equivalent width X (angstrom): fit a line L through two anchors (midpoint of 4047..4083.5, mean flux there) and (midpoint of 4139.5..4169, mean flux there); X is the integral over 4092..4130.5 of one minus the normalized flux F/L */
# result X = 1.8 angstrom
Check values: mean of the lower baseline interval 1.49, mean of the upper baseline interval 1.52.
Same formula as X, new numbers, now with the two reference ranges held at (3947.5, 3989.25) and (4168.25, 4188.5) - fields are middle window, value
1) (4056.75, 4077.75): -3.1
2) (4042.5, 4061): -2.9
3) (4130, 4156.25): -1.7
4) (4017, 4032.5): -3.7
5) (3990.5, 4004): -3.4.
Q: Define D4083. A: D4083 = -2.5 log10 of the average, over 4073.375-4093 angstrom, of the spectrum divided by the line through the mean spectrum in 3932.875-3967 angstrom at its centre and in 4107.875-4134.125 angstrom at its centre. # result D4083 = -0.06 mag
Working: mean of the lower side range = 1.04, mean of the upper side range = 1.53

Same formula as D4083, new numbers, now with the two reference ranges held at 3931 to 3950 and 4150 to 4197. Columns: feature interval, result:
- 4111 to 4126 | -0.157 mag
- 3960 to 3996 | -0.206 mag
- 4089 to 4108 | -0.043 mag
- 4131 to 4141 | -0.095 mag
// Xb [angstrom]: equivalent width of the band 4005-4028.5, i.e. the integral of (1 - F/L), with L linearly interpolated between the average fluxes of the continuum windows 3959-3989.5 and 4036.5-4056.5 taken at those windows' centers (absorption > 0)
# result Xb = -3.6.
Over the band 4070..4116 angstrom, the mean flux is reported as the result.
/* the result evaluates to 1.43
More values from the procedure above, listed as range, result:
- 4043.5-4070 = 1.49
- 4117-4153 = 1.54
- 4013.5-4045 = 1.52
